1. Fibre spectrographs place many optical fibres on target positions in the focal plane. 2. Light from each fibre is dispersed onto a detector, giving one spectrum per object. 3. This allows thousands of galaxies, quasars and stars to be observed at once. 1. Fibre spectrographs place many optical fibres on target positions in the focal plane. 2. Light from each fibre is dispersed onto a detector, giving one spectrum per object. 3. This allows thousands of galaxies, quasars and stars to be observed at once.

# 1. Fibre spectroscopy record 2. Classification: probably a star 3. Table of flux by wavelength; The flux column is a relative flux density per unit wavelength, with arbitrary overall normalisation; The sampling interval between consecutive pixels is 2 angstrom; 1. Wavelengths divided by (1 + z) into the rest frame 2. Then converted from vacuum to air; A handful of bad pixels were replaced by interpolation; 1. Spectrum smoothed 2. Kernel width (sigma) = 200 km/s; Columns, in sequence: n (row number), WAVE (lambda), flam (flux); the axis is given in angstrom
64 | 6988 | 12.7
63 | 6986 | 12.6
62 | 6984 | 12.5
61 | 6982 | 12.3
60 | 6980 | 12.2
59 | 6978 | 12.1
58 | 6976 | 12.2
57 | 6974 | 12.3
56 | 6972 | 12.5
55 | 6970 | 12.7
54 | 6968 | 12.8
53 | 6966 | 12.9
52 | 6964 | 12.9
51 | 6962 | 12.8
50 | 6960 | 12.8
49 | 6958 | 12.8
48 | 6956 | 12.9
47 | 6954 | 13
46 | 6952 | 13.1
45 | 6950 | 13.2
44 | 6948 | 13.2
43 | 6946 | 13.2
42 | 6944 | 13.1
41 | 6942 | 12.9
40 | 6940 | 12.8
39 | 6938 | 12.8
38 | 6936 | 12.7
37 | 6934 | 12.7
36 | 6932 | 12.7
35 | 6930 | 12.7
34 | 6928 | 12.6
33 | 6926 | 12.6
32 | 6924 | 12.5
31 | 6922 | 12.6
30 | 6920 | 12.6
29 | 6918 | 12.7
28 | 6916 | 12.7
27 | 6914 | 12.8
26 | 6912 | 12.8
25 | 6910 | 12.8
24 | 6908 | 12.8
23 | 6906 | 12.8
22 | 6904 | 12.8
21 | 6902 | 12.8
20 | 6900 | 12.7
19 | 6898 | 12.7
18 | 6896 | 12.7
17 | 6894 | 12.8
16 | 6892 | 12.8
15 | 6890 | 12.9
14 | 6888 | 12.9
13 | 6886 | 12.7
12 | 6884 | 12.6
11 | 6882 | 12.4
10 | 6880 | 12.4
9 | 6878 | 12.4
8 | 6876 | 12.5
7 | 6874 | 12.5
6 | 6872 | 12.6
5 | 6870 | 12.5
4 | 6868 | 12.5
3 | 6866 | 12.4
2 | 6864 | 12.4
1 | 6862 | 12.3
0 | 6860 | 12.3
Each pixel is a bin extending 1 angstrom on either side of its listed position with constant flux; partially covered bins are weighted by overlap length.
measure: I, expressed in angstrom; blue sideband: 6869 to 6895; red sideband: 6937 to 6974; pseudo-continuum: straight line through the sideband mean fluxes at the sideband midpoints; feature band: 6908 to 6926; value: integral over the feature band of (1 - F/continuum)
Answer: 0.1 angstrom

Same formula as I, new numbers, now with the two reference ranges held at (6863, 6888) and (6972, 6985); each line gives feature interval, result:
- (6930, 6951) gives -0.9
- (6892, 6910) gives -0.5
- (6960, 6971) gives -0.5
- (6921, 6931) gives -0.2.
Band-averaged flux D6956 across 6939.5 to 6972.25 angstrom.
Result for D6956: 12.9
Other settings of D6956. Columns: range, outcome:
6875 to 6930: 12.7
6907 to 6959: 12.8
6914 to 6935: 12.6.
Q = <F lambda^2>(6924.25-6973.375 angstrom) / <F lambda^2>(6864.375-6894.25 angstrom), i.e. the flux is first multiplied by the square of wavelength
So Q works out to 1.04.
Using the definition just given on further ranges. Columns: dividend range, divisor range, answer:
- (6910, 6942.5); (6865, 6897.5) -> 1.02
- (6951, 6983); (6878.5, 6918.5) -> 1.01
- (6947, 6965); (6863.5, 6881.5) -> 1.07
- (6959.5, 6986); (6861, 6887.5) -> 1.03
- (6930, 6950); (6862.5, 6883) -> 1.06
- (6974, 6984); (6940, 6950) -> 0.94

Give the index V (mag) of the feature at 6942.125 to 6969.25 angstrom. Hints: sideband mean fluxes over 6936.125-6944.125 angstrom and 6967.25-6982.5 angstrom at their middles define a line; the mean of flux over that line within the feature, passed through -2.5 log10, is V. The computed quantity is -0.03 mag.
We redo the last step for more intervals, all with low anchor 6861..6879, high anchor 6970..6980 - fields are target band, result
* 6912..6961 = -0.04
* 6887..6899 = -0.03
